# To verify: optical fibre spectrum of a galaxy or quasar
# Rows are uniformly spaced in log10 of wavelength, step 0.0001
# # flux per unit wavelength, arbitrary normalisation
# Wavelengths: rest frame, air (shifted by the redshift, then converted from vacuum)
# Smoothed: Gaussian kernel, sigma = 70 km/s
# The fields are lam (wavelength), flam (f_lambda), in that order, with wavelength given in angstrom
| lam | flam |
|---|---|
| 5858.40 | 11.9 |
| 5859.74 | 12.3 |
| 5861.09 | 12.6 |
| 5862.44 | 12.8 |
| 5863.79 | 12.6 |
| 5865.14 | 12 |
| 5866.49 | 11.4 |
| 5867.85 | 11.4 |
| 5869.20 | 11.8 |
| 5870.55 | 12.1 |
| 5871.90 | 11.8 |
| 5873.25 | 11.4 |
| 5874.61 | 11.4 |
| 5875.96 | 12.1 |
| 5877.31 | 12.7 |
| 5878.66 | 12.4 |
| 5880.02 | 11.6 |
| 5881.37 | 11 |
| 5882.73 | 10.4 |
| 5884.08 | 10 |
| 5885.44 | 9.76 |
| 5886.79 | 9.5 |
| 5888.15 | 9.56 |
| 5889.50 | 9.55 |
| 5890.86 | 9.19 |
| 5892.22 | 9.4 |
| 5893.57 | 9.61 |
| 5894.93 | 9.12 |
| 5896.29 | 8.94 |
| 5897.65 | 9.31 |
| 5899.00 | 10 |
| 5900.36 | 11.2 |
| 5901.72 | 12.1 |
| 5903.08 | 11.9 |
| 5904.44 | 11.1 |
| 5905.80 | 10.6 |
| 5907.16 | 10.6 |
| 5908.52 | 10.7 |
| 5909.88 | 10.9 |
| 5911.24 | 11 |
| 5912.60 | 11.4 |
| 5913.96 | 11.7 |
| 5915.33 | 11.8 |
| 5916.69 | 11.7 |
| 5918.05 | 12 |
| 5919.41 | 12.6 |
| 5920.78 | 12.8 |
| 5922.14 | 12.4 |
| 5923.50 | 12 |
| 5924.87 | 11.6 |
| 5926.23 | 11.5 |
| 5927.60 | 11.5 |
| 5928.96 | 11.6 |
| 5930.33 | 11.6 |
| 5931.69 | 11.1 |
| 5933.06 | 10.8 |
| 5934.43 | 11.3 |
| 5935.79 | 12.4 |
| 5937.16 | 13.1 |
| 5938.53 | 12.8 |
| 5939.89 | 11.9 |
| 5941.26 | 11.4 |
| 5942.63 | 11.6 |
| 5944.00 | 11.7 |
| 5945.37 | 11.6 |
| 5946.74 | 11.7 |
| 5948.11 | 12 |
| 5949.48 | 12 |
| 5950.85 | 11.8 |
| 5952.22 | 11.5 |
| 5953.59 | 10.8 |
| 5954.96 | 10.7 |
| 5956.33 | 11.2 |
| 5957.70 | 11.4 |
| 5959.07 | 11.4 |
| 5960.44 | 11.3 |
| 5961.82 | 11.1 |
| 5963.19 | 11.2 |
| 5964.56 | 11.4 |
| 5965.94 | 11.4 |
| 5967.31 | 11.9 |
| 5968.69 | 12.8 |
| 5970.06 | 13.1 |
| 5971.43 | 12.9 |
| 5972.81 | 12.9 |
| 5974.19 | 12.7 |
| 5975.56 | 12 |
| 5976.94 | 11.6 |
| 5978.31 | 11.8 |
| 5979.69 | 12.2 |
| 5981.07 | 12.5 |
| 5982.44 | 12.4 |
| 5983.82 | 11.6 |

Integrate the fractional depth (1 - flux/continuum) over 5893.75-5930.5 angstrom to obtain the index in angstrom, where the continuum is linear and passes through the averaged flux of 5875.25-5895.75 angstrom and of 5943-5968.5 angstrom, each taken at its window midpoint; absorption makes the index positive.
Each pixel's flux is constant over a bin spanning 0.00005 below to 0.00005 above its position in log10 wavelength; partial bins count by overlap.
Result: -1.4 angstrom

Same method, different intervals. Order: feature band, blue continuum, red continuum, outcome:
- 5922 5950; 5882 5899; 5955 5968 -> -2.84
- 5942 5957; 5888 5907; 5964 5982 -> 0.11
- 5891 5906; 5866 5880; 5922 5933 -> 1.88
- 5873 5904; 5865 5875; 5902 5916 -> 2.47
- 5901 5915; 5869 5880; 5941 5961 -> 0.63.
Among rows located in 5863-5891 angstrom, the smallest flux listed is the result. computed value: 9.19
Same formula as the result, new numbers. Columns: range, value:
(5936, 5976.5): 10.7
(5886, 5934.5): 8.94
